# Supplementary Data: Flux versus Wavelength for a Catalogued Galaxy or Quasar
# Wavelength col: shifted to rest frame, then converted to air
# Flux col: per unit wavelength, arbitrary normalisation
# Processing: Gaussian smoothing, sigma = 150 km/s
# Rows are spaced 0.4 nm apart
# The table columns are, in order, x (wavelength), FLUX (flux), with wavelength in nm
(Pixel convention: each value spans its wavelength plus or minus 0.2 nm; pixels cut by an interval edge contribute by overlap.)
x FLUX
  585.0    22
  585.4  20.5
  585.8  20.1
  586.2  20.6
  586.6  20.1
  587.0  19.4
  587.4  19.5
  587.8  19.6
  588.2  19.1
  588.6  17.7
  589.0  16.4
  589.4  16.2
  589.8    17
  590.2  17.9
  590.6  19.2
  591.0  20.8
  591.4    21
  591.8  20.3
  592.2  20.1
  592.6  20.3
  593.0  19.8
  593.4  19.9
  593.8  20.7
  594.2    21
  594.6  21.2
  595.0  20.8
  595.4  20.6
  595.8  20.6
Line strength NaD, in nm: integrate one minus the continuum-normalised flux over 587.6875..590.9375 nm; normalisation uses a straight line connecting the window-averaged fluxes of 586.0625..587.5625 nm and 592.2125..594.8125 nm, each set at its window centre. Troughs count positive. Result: 0.345 nm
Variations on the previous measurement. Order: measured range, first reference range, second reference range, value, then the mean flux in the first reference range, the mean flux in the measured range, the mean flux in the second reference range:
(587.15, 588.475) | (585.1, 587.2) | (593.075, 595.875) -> 0.07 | 20.2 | 19.3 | 20.7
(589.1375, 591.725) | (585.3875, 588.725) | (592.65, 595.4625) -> 0.18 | 19.6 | 18.7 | 20.6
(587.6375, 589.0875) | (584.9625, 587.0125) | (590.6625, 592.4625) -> 0.15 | 20.4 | 18.3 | 20.4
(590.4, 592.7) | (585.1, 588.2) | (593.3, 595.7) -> 0.02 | 20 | 20.3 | 20.7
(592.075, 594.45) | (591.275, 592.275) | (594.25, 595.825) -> 0.04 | 20.5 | 20.3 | 20.8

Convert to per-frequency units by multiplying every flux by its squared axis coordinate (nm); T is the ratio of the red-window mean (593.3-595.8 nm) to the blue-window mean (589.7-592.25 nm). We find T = 1.07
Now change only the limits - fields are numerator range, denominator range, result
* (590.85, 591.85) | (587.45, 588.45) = 1.09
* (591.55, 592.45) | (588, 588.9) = 1.13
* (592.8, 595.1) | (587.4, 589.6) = 1.17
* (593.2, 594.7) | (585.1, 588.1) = 1.06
